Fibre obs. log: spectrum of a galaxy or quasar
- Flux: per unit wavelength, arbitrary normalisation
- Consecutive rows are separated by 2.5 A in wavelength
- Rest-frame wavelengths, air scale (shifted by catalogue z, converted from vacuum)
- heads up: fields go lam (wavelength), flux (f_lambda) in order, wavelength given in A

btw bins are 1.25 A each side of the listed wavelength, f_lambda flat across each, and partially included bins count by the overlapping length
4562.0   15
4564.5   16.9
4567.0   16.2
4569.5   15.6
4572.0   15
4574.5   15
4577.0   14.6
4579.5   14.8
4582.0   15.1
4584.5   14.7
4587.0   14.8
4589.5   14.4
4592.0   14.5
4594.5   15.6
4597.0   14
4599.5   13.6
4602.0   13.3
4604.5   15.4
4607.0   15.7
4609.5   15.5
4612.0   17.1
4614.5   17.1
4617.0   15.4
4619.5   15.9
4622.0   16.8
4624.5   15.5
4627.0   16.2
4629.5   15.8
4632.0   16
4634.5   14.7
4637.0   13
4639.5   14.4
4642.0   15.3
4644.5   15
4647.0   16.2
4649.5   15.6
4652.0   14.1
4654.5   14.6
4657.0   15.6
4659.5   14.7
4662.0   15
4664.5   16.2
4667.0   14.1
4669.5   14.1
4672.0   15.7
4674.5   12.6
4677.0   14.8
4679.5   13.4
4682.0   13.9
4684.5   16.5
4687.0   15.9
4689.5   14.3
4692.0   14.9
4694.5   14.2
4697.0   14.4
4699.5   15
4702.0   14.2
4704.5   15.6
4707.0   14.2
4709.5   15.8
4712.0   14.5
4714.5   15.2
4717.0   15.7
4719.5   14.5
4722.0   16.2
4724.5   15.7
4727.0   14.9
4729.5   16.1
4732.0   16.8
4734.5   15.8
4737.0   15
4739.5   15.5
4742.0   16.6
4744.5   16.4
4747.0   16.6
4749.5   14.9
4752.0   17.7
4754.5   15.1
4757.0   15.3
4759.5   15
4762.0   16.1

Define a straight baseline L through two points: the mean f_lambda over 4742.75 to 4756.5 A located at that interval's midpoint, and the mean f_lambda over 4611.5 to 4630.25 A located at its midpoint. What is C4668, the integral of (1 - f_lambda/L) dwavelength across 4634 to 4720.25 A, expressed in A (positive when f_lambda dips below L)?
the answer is 7.3 A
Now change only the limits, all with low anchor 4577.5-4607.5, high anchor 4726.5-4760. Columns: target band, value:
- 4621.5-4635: -0.8 A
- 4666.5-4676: 0.7 A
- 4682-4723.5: 1.3 A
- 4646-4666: -0.1 A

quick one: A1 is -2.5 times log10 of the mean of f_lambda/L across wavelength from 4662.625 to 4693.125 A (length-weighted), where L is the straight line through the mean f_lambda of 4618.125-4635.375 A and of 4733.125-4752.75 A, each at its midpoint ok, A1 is 0.087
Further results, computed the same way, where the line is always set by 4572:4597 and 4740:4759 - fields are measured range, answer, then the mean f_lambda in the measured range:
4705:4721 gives 0.05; 15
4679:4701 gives 0.06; 14.8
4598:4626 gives -0.04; 15.6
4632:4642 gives 0.06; 14.4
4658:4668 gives 0.02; 15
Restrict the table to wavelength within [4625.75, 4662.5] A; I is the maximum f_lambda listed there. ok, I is 16.2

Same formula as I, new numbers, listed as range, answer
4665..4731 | 16.5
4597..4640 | 17.1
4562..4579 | 16.9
